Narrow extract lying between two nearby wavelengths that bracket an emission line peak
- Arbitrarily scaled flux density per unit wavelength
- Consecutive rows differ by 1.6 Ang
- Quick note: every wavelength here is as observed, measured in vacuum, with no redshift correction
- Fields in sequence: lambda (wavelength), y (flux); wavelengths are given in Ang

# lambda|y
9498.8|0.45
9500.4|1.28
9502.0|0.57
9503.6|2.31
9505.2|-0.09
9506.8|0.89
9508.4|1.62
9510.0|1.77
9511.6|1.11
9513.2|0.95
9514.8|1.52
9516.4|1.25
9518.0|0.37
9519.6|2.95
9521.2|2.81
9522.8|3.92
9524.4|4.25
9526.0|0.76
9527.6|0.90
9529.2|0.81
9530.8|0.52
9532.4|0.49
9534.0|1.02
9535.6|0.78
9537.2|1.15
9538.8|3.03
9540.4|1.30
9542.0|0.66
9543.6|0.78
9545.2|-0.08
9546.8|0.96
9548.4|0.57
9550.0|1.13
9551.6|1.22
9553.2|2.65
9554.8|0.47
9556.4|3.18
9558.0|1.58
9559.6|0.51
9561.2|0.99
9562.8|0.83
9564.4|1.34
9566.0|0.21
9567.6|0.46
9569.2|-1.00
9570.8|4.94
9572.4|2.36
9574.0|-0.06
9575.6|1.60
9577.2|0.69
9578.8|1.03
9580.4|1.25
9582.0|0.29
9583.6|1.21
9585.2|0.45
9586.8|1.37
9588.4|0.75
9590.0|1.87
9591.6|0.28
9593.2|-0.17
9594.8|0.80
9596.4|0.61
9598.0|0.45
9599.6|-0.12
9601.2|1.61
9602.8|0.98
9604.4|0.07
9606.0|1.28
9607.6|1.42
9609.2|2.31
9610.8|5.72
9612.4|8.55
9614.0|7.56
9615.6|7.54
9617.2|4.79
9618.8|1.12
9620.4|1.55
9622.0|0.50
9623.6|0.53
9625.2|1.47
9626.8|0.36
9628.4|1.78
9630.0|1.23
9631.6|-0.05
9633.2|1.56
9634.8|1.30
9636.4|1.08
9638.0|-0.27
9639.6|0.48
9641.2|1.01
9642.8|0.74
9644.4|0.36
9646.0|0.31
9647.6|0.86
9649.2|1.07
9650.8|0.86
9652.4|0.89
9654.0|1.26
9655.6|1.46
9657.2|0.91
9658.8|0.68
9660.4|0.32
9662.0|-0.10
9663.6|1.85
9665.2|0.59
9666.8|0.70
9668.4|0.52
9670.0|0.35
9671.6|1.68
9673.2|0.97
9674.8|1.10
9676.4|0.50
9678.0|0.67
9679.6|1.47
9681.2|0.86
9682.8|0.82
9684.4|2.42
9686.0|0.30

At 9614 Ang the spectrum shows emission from [O III] 5007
